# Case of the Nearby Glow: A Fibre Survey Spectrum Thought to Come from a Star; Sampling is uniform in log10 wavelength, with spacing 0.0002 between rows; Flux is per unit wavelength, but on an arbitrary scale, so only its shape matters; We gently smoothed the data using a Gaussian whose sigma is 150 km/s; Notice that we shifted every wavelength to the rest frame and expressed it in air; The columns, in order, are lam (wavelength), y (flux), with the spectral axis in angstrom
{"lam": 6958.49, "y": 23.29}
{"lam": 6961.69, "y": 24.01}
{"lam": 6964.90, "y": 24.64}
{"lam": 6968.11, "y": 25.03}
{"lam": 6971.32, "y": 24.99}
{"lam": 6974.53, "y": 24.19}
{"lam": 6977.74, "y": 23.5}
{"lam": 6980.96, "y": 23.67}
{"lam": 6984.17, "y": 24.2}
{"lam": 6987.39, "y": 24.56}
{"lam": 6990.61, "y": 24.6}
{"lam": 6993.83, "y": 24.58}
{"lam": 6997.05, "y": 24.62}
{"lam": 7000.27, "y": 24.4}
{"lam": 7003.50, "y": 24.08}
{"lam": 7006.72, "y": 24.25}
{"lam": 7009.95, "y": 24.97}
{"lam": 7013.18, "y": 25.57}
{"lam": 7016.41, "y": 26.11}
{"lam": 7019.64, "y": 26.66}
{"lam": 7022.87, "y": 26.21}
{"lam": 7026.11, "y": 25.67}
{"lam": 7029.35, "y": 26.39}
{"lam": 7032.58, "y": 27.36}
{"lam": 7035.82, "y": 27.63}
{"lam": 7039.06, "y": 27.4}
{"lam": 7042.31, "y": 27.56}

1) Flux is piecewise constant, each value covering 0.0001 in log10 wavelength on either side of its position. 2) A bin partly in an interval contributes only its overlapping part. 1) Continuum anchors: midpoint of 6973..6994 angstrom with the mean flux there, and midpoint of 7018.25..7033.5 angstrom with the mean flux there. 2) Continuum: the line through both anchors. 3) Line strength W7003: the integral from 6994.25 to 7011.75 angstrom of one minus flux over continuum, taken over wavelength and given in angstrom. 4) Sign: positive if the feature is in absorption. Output 0.5 angstrom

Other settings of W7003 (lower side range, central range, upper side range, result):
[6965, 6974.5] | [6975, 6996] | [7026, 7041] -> 1.0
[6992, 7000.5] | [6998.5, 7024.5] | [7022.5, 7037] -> 0.3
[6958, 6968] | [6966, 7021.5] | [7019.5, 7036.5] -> 1.4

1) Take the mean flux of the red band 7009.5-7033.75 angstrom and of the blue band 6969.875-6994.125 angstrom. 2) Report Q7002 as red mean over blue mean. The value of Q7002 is 1.08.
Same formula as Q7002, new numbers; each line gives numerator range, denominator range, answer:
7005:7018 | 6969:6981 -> 1.04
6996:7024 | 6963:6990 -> 1.04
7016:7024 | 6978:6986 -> 1.11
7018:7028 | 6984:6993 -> 1.07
